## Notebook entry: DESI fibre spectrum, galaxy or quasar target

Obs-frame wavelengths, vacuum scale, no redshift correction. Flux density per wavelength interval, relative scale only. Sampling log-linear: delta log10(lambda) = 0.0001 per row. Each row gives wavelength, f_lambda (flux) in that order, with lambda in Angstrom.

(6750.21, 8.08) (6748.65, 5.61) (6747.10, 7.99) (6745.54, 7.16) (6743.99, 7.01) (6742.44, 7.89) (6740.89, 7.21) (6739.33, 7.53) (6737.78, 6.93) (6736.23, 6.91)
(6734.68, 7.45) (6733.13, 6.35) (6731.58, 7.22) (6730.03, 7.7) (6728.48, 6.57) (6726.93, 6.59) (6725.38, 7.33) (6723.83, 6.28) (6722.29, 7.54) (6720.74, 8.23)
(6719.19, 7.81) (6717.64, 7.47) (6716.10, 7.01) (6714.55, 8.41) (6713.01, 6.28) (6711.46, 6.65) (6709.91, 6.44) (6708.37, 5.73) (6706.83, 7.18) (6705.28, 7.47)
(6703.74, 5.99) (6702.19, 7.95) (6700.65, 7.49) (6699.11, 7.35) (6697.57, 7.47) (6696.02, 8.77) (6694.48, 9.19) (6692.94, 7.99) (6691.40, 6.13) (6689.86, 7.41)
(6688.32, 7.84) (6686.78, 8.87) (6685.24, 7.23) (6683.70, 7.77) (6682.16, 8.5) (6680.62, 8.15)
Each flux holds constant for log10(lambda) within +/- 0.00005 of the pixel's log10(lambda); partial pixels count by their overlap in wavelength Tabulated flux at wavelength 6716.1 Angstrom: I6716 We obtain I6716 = 7.01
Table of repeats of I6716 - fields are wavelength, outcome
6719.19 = 7.81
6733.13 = 6.35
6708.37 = 5.73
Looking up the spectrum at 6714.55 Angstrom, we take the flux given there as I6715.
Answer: 8.41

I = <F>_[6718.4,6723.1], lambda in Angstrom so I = 7.84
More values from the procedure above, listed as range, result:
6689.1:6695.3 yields 7.7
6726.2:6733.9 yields 6.89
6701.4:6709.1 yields 6.87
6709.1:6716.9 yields 6.96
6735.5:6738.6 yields 6.94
